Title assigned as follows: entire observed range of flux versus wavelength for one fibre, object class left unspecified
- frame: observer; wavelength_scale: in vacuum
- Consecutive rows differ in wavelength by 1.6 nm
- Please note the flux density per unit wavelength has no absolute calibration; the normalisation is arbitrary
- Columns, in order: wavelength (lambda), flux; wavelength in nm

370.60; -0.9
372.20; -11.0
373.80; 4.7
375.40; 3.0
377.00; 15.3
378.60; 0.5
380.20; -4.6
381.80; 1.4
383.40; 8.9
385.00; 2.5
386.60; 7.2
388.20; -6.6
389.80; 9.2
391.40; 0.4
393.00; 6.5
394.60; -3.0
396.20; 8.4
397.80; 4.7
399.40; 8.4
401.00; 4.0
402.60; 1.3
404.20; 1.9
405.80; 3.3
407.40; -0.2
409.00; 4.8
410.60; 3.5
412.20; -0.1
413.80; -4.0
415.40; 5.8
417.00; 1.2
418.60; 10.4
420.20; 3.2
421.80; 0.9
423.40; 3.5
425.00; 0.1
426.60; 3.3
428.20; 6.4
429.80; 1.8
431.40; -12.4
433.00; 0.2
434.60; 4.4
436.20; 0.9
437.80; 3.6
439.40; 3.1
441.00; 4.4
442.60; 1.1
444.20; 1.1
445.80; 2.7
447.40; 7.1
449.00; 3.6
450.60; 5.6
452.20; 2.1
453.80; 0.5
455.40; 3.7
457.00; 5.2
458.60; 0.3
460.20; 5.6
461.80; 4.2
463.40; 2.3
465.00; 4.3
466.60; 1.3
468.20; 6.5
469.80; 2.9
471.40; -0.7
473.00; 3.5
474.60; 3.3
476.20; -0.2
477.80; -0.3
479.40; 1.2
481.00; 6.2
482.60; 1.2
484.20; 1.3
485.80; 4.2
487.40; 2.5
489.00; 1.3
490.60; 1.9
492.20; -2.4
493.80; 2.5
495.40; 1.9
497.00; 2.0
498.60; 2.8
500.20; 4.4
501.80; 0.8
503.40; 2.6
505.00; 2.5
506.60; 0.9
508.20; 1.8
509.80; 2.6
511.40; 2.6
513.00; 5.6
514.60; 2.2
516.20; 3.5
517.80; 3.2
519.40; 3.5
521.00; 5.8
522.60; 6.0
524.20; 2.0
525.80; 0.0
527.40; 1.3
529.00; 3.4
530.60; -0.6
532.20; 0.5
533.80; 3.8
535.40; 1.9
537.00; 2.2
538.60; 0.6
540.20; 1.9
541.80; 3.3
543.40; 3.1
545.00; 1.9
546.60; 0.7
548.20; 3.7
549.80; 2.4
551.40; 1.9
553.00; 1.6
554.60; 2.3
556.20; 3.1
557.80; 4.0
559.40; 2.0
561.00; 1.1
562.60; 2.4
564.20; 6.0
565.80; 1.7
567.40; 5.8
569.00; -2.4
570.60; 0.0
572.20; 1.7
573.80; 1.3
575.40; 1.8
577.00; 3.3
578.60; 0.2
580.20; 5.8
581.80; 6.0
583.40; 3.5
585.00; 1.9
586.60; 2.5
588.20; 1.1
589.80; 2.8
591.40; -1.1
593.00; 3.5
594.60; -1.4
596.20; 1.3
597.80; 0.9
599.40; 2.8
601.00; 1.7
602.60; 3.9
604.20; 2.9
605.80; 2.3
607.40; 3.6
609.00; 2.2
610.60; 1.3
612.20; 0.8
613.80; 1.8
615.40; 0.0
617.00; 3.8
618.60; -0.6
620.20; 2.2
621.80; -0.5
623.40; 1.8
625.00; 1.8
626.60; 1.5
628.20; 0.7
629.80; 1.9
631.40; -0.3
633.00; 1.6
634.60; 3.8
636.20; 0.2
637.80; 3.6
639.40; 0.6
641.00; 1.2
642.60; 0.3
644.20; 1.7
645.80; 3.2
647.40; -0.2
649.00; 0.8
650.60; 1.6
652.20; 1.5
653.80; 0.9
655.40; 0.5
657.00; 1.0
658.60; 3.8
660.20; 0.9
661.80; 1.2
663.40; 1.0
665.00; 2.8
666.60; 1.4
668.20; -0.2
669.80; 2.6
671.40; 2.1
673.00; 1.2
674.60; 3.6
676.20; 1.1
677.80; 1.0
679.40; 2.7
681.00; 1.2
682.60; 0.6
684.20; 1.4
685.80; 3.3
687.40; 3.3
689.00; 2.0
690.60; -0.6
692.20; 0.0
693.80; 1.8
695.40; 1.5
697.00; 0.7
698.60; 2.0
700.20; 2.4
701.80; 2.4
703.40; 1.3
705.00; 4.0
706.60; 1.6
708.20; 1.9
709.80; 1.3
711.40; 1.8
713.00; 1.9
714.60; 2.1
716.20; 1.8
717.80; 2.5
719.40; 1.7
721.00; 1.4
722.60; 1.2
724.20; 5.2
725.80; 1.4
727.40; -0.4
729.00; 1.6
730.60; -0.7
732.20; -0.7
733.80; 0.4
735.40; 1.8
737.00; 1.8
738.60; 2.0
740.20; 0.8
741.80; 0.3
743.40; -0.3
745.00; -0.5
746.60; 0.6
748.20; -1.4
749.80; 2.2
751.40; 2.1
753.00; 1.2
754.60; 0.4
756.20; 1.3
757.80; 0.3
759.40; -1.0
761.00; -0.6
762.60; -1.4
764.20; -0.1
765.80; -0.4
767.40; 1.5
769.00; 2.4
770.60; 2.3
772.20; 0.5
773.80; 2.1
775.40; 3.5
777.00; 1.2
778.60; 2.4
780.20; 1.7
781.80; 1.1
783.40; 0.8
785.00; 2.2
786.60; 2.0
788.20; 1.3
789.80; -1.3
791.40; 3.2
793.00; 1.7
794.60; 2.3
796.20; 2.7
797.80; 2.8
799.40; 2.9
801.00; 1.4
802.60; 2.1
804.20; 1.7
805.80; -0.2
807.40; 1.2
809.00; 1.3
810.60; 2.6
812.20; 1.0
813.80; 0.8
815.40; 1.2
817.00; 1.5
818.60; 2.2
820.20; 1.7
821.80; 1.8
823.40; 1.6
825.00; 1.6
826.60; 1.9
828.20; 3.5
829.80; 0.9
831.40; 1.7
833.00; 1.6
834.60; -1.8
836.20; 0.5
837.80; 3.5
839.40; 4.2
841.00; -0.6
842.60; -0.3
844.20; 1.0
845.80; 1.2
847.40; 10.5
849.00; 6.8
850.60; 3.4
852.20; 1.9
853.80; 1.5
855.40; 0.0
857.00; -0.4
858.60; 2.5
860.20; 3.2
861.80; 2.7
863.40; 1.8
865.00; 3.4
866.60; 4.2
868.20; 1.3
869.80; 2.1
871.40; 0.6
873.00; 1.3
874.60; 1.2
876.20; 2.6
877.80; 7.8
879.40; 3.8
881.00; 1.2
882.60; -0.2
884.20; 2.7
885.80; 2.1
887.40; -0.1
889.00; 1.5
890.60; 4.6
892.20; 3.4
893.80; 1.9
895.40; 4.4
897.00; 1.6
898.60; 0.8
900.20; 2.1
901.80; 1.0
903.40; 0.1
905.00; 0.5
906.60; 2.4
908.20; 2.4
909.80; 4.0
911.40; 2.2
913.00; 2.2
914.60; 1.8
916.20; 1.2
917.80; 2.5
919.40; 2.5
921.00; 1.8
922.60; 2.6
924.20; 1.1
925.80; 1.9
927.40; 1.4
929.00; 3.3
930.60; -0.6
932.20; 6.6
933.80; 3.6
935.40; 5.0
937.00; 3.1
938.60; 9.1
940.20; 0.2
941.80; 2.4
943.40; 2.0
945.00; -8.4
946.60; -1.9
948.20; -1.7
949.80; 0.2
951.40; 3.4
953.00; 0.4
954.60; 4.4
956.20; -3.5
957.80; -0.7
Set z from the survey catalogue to 1.274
